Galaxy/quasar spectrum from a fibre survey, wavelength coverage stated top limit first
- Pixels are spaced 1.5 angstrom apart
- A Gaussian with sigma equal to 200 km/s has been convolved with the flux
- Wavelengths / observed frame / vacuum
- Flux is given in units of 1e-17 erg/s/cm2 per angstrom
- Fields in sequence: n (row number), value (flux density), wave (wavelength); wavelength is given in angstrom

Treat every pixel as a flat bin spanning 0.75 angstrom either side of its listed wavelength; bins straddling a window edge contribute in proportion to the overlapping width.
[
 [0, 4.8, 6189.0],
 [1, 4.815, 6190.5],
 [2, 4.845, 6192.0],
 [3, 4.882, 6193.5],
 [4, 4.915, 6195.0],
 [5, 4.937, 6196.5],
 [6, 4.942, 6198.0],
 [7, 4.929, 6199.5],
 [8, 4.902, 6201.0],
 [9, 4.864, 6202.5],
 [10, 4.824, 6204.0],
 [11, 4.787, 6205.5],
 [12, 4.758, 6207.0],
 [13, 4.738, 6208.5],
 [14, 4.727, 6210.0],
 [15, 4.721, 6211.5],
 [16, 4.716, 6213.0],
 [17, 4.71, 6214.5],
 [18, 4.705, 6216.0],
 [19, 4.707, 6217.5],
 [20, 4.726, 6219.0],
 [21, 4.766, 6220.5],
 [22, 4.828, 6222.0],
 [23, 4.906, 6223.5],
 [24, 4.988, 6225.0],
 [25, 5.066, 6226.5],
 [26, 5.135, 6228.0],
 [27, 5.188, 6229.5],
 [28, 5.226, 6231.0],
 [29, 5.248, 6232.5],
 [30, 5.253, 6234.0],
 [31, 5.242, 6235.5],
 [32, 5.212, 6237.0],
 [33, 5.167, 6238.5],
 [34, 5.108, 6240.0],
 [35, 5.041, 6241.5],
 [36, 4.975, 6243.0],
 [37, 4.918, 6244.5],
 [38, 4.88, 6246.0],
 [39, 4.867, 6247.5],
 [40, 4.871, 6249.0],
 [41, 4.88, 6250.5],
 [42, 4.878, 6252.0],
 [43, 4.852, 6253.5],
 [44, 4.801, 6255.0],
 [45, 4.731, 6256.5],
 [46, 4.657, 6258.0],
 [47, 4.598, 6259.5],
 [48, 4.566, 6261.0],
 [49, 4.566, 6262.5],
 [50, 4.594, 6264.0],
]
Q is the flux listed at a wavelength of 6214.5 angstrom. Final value 4.71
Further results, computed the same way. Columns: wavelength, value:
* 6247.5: 4.867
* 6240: 5.108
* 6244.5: 4.918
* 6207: 4.758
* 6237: 5.212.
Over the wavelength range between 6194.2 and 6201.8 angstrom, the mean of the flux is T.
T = 4.92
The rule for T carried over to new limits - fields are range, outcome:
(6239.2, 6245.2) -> 5.01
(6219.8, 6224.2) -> 4.83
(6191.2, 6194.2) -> 4.86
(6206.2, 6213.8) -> 4.73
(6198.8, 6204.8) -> 4.88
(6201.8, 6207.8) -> 4.81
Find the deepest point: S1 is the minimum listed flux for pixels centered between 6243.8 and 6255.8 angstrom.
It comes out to 4.801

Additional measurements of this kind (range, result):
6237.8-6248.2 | 4.867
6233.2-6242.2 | 5.041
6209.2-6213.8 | 4.716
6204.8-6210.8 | 4.727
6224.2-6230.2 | 4.988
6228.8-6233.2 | 5.188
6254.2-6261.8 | 4.566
